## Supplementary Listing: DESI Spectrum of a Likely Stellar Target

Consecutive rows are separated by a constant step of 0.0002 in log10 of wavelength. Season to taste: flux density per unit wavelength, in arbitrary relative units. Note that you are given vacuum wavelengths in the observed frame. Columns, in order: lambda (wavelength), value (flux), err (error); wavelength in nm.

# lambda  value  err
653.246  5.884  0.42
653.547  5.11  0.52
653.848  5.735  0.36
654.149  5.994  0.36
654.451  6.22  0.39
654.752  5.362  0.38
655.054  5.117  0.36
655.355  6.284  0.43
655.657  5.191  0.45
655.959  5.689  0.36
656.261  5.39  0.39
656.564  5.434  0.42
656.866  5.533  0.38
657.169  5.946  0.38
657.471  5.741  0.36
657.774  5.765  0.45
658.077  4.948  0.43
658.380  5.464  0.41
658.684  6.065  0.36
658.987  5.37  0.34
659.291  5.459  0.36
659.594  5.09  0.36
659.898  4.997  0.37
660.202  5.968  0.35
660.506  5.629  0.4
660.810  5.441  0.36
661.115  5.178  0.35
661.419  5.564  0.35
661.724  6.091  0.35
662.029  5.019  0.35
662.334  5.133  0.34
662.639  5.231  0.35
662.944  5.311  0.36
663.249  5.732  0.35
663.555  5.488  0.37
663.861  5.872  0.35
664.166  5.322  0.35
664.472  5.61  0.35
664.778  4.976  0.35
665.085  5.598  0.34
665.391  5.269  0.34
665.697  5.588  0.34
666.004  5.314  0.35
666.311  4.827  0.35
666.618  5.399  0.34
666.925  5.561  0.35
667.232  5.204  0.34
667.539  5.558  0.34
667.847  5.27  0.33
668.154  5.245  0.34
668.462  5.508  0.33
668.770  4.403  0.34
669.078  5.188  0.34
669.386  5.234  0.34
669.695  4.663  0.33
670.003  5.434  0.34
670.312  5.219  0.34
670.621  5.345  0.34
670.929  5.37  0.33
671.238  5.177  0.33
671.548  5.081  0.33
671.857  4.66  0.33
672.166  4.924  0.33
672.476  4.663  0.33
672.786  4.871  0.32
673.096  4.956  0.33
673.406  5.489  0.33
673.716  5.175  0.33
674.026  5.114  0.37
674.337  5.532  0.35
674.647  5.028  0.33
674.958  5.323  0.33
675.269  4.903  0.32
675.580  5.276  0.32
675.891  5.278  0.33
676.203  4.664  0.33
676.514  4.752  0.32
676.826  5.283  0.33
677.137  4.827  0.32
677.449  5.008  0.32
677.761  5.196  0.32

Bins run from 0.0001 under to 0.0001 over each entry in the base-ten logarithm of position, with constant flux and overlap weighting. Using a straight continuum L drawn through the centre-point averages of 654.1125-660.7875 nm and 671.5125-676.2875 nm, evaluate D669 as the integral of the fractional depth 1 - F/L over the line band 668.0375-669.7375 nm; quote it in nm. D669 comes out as 0.051 nm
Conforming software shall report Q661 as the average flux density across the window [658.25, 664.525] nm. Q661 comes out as 5.48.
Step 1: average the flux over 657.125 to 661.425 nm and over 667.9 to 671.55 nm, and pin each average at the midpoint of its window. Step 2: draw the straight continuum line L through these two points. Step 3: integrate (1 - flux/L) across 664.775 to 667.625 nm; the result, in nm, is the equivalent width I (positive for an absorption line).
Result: -0.04 nm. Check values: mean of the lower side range 5.5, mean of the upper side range 5.16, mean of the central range 5.34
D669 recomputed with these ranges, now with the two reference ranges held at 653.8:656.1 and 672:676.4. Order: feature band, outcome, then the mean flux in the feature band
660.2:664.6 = -0.02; 5.49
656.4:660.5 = 0.04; 5.52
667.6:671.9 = 0.06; 5.15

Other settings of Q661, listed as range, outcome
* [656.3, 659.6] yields 5.54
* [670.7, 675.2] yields 5.1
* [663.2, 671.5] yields 5.3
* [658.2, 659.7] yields 5.49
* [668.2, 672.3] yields 5.1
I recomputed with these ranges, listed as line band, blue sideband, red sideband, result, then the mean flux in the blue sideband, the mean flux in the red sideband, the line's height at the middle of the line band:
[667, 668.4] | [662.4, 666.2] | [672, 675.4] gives -0.01 nm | 5.43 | 5.09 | 5.31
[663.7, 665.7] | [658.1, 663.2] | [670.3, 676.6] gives -0.05 nm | 5.43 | 5.09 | 5.32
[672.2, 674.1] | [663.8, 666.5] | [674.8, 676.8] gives 0.03 nm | 5.36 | 5.05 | 5.12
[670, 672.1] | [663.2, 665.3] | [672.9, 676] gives 0.06 nm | 5.49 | 5.2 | 5.3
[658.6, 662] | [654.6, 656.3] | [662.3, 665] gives -0.03 nm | 5.52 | 5.42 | 5.46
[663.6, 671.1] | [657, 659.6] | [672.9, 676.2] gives 0.08 nm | 5.56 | 5.18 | 5.35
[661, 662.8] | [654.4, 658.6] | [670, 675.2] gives 0.02 nm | 5.57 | 5.13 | 5.42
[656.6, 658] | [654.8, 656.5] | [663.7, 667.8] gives -0.05 nm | 5.52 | 5.39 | 5.5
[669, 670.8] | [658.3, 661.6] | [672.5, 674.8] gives 0.02 nm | 5.48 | 5.14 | 5.23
